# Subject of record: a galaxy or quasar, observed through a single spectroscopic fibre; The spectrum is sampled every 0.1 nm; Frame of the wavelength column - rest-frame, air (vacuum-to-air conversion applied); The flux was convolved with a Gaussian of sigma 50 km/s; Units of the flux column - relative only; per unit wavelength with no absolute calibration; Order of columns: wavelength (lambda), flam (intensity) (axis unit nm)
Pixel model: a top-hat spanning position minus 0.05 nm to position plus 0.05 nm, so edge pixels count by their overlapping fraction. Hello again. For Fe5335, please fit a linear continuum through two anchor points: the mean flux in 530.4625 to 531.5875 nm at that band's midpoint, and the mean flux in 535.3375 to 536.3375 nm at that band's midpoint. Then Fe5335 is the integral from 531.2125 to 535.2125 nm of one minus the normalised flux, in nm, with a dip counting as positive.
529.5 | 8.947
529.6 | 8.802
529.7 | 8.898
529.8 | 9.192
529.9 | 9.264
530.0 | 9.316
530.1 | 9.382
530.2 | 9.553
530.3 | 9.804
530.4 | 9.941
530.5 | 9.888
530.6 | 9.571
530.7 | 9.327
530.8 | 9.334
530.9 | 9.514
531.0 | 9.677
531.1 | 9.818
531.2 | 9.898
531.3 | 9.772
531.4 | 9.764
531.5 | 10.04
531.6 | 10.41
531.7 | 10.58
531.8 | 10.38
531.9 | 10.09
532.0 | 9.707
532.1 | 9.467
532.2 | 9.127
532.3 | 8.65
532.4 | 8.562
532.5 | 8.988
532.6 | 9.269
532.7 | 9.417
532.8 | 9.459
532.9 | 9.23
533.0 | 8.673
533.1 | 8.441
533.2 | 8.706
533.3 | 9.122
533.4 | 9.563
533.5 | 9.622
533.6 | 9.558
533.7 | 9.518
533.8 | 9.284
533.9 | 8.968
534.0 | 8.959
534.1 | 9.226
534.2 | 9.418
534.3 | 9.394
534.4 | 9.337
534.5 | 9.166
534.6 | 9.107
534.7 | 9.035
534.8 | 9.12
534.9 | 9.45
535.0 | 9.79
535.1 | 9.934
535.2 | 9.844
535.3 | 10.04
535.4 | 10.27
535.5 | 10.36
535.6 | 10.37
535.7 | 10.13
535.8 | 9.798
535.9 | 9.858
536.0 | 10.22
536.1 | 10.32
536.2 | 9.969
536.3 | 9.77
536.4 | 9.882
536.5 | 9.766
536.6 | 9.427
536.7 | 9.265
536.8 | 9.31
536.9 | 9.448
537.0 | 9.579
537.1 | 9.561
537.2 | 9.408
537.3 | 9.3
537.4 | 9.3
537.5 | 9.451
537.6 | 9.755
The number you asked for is 0.20 nm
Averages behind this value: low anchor 9.71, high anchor 10.1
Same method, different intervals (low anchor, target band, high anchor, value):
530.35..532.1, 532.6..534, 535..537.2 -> 0.09 nm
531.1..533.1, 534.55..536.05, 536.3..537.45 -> -0.05 nm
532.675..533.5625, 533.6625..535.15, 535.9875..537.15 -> 0.01 nm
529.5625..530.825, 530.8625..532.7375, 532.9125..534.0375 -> -0.07 nm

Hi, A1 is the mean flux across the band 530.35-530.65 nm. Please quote 9.8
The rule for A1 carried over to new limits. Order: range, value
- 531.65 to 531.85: 10.5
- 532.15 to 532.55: 8.83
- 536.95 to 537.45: 9.43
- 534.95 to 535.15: 9.86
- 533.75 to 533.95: 9.13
